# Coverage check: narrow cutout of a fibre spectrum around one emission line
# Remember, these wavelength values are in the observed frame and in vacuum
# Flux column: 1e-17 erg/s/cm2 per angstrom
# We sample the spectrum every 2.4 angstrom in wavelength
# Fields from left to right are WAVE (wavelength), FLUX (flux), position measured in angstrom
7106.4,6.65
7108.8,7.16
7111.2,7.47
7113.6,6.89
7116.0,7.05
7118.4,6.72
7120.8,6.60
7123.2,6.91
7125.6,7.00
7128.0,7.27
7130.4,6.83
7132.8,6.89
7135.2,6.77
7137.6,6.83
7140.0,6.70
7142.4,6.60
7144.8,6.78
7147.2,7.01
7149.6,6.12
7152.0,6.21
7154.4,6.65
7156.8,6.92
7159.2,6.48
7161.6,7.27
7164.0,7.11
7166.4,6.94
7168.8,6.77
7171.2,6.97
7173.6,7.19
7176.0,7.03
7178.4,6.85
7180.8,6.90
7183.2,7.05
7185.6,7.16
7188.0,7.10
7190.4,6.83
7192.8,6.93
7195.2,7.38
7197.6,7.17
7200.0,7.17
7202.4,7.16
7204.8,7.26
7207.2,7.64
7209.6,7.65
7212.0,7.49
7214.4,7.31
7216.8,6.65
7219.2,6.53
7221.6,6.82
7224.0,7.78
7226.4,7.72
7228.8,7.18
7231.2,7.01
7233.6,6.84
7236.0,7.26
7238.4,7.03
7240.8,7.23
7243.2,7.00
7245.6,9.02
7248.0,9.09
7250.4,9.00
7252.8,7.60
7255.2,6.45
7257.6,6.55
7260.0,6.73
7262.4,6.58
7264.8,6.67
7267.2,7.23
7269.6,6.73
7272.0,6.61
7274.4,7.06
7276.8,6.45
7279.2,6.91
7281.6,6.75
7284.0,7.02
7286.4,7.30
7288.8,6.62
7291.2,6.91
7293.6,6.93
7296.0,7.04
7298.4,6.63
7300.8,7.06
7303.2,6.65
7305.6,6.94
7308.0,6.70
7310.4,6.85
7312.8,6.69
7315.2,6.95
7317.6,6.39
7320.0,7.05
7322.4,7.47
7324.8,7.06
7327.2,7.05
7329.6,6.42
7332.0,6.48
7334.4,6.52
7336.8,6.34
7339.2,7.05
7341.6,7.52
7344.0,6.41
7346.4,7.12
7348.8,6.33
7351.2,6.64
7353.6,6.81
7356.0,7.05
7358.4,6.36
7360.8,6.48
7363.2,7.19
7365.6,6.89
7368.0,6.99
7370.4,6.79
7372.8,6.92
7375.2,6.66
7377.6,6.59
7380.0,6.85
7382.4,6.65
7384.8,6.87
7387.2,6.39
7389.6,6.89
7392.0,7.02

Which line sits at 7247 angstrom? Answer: [N II]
